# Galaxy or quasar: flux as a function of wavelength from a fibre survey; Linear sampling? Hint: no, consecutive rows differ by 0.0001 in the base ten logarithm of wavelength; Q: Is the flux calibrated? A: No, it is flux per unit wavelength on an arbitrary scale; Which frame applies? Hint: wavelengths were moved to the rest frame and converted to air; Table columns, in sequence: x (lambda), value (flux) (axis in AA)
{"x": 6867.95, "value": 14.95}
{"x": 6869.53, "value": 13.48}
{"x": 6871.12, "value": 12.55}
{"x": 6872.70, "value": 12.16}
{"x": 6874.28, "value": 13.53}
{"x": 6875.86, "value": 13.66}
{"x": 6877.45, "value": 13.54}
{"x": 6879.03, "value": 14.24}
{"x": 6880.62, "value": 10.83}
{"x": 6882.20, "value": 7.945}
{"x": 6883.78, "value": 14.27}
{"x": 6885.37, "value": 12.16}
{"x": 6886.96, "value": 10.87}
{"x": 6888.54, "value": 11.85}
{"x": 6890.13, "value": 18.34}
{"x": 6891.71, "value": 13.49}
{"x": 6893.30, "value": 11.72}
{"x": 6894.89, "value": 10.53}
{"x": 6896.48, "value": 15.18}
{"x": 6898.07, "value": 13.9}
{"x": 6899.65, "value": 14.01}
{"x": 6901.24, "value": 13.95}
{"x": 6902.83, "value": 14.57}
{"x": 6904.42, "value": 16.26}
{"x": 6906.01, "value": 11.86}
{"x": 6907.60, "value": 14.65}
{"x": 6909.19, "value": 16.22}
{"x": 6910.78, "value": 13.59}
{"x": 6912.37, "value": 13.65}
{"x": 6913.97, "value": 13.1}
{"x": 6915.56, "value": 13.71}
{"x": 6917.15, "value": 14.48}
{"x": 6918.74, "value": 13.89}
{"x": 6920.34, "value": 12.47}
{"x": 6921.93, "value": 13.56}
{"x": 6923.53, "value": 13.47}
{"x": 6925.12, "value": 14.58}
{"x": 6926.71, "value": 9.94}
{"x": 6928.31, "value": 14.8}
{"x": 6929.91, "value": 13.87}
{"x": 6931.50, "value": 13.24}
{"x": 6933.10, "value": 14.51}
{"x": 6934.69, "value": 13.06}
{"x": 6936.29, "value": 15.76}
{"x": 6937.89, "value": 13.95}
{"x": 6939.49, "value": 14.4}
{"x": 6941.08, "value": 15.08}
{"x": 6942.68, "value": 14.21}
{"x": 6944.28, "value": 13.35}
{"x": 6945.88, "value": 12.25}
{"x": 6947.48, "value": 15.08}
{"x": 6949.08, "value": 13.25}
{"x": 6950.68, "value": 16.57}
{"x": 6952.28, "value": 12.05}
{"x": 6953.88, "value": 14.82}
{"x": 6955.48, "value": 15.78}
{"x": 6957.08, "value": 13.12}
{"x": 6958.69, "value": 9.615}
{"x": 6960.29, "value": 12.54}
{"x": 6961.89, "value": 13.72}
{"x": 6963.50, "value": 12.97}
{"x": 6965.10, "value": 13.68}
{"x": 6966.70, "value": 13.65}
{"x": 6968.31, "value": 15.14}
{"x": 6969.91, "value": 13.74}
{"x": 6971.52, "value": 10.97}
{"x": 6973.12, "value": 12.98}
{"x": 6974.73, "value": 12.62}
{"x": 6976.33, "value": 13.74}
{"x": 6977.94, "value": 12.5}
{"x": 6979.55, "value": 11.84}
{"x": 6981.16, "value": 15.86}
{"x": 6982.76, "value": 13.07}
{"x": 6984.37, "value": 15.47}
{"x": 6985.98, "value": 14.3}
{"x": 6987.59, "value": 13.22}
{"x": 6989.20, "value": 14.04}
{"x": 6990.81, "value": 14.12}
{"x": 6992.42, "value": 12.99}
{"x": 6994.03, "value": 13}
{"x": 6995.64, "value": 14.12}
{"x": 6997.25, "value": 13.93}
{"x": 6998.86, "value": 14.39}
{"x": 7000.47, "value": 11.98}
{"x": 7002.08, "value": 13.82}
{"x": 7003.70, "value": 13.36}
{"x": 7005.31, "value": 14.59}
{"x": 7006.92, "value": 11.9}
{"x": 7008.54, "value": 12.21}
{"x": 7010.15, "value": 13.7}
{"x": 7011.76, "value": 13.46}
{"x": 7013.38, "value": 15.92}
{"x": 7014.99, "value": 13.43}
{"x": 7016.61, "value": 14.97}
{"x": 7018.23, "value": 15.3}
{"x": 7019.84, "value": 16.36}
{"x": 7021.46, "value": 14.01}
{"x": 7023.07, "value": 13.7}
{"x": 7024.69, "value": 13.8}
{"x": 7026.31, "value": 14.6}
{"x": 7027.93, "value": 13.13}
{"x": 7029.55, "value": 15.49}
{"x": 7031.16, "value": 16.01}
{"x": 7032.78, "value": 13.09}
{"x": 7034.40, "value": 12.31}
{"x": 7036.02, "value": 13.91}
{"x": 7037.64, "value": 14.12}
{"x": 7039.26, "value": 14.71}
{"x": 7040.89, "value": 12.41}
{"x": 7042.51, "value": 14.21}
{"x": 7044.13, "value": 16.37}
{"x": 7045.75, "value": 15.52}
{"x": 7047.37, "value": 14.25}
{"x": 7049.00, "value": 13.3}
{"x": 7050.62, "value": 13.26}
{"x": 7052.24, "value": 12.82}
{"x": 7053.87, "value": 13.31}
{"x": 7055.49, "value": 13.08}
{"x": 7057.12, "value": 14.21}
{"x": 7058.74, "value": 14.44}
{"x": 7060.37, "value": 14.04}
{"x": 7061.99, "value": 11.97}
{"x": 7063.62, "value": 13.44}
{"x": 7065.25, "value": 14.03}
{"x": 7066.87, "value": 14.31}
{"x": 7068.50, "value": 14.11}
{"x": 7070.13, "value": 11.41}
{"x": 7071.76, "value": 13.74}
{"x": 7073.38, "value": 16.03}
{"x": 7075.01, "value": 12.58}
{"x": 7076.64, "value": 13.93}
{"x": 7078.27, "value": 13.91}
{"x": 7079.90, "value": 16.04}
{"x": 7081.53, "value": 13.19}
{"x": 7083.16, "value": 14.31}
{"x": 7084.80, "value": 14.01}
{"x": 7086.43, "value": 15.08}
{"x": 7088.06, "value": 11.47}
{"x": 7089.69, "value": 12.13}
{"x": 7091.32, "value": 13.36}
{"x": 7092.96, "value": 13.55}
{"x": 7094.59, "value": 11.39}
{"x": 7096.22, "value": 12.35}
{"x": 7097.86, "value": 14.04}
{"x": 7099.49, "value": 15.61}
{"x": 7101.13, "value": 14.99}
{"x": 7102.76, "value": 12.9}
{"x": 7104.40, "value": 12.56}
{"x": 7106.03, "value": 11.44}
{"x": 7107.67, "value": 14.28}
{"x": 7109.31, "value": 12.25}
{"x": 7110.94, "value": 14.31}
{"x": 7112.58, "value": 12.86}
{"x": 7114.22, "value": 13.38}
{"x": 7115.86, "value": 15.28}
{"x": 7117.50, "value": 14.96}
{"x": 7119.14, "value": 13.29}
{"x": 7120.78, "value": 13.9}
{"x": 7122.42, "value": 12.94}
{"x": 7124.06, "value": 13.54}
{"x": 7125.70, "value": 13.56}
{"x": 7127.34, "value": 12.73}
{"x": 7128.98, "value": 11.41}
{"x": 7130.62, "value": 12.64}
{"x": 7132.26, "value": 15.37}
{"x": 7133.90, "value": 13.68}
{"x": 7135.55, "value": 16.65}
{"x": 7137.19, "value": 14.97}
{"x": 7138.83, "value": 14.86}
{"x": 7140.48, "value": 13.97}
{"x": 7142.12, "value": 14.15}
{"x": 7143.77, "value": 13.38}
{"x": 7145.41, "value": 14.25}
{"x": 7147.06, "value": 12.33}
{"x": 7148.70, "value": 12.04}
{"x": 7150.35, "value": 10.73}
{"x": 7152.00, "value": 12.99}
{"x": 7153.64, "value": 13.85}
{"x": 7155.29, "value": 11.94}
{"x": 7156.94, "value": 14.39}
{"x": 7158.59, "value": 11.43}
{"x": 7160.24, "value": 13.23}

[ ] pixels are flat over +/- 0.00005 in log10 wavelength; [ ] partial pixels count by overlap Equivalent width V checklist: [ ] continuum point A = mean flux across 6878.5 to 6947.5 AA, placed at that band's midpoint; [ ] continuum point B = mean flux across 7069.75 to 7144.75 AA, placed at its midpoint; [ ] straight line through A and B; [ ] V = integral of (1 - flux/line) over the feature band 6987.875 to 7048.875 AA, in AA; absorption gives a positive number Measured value -1.8 AA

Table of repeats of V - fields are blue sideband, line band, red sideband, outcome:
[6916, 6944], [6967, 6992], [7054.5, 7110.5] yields 0.3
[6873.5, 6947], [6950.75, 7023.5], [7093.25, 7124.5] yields -0.7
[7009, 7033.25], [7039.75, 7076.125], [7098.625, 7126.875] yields 0.9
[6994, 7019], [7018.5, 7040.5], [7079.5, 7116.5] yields -0.9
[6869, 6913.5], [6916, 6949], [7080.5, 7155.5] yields -1.1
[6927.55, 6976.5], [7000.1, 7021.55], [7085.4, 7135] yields -0.6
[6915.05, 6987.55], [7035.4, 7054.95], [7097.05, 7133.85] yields -0.6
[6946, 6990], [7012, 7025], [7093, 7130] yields -1.1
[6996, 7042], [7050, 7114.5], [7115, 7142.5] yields 2.2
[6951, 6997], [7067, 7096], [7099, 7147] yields 0.3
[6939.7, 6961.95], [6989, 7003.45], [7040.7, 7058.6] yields 0.3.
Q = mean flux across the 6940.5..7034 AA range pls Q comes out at 13.8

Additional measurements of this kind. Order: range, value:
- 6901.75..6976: 13.7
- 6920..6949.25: 13.8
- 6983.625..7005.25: 13.8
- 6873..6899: 12.9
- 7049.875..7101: 13.6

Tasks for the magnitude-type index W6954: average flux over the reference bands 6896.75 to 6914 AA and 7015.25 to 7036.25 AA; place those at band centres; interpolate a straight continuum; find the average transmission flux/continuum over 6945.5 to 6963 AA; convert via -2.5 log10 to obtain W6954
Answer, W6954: 0.058 mag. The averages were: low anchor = 14.2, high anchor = 14.3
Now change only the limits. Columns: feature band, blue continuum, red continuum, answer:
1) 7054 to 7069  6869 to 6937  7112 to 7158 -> -0.02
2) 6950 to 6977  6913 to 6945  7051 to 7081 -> 0.03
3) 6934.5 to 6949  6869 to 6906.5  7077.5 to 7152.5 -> -0.07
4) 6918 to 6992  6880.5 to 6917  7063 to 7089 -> -0.01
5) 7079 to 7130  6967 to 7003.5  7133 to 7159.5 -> 0.00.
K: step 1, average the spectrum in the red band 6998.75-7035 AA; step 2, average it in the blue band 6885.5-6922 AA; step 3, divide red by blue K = 1.02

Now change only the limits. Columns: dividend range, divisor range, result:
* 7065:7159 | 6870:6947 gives 1.00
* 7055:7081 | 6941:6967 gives 1.02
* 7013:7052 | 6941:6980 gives 1.07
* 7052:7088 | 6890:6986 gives 1.01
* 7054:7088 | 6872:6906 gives 1.05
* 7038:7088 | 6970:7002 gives 1.03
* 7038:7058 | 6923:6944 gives 1.00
